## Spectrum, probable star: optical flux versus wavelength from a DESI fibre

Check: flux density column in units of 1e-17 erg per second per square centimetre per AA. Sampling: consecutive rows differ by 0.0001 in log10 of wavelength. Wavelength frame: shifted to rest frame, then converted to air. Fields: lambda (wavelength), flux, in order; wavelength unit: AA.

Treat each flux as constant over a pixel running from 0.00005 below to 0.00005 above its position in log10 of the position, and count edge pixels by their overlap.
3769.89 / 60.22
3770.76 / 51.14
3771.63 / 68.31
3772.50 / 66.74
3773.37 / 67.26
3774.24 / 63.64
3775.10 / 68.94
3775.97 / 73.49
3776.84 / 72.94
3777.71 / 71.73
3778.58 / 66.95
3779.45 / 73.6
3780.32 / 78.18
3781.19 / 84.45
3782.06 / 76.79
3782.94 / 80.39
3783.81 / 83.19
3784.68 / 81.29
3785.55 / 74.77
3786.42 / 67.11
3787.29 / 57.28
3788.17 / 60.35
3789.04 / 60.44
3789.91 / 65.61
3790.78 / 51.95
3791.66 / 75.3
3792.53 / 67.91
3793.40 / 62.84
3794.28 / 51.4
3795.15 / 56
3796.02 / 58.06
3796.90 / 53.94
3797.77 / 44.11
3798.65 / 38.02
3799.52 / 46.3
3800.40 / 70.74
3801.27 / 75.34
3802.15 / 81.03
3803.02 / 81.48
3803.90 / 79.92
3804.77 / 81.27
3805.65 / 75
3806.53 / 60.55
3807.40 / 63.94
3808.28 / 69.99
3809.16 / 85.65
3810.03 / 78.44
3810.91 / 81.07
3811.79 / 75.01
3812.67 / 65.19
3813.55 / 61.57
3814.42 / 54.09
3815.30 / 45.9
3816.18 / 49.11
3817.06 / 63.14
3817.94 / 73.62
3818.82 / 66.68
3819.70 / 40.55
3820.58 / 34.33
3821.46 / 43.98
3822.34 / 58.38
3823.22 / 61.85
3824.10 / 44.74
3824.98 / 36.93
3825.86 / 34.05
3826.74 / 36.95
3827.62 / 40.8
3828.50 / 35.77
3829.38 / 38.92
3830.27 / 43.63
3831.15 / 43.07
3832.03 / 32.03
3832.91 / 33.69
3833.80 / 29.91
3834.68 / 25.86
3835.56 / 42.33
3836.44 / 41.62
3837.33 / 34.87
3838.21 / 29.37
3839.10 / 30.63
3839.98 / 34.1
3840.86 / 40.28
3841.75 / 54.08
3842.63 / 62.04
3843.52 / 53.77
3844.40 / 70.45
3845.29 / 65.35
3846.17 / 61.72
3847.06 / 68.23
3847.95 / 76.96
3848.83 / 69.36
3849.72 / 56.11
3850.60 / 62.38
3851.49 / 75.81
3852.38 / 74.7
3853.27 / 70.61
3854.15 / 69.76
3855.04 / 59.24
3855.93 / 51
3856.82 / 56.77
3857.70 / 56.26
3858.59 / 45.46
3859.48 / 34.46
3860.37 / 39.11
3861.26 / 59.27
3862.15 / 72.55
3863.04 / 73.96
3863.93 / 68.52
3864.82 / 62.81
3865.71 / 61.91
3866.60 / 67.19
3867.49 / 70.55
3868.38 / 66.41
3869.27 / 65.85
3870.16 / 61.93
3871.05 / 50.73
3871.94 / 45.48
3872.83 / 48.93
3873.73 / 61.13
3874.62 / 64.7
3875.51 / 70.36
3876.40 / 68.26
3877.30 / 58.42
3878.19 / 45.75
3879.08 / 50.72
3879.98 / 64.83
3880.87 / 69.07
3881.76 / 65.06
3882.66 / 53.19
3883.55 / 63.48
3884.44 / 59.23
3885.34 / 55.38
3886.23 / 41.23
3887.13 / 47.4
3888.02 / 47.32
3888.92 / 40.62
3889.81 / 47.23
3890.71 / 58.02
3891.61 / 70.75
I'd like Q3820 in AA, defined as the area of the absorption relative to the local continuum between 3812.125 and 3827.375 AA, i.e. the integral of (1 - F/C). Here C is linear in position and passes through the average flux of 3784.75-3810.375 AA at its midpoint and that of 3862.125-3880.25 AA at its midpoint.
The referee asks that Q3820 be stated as 3.1 AA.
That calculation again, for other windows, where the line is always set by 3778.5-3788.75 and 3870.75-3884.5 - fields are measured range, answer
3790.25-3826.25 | 4.6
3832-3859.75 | 4.8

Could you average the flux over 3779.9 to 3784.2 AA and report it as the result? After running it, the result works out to 80.5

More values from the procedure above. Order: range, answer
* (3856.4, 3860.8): 46.4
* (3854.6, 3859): 53.8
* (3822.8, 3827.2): 42.8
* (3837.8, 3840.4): 31.3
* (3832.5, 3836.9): 34.7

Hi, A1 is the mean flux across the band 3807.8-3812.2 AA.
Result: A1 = 77.9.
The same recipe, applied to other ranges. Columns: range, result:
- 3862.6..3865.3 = 68.3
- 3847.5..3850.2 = 67.5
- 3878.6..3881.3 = 61.3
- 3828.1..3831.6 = 40.3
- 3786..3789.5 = 61.3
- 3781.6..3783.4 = 78.4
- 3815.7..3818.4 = 61.7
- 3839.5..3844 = 49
